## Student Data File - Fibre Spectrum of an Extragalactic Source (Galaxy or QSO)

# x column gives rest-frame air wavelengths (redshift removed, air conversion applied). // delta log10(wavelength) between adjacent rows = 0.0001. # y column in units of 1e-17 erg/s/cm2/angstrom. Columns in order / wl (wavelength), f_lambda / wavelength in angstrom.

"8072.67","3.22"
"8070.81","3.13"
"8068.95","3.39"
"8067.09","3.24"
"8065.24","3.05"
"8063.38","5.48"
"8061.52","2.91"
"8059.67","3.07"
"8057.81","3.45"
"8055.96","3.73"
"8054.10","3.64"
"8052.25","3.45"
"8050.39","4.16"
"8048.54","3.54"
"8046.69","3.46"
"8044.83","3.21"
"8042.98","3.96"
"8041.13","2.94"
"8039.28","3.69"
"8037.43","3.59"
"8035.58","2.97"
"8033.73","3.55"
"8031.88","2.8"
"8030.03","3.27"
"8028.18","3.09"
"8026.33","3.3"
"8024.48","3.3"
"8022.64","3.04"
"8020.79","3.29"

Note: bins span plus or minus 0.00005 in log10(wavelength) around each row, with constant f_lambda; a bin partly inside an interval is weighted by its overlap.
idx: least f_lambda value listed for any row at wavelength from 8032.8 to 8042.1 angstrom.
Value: 2.94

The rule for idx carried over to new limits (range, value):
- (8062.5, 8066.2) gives 3.05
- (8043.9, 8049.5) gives 3.21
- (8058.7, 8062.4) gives 2.91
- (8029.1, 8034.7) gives 2.8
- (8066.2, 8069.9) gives 3.24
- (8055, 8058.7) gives 3.45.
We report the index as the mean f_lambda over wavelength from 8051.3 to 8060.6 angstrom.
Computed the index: 3.47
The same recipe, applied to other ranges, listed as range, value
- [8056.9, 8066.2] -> 3.59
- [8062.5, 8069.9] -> 3.78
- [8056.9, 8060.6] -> 3.26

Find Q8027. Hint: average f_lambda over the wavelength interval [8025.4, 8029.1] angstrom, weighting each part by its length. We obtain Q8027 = 3.19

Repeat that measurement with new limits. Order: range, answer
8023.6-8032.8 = 3.15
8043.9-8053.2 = 3.56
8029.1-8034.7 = 3.2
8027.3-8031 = 3.17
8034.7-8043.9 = 3.43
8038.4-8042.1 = 3.32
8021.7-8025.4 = 3.17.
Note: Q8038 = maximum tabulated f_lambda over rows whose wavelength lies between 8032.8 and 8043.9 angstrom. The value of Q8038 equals 3.96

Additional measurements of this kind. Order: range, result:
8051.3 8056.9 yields 3.73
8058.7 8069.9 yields 5.48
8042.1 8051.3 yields 4.16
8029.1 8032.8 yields 3.27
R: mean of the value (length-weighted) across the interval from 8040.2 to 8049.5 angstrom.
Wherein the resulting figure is 3.43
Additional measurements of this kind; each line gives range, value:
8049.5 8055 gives 3.75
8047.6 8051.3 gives 3.85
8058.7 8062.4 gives 3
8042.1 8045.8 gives 3.57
